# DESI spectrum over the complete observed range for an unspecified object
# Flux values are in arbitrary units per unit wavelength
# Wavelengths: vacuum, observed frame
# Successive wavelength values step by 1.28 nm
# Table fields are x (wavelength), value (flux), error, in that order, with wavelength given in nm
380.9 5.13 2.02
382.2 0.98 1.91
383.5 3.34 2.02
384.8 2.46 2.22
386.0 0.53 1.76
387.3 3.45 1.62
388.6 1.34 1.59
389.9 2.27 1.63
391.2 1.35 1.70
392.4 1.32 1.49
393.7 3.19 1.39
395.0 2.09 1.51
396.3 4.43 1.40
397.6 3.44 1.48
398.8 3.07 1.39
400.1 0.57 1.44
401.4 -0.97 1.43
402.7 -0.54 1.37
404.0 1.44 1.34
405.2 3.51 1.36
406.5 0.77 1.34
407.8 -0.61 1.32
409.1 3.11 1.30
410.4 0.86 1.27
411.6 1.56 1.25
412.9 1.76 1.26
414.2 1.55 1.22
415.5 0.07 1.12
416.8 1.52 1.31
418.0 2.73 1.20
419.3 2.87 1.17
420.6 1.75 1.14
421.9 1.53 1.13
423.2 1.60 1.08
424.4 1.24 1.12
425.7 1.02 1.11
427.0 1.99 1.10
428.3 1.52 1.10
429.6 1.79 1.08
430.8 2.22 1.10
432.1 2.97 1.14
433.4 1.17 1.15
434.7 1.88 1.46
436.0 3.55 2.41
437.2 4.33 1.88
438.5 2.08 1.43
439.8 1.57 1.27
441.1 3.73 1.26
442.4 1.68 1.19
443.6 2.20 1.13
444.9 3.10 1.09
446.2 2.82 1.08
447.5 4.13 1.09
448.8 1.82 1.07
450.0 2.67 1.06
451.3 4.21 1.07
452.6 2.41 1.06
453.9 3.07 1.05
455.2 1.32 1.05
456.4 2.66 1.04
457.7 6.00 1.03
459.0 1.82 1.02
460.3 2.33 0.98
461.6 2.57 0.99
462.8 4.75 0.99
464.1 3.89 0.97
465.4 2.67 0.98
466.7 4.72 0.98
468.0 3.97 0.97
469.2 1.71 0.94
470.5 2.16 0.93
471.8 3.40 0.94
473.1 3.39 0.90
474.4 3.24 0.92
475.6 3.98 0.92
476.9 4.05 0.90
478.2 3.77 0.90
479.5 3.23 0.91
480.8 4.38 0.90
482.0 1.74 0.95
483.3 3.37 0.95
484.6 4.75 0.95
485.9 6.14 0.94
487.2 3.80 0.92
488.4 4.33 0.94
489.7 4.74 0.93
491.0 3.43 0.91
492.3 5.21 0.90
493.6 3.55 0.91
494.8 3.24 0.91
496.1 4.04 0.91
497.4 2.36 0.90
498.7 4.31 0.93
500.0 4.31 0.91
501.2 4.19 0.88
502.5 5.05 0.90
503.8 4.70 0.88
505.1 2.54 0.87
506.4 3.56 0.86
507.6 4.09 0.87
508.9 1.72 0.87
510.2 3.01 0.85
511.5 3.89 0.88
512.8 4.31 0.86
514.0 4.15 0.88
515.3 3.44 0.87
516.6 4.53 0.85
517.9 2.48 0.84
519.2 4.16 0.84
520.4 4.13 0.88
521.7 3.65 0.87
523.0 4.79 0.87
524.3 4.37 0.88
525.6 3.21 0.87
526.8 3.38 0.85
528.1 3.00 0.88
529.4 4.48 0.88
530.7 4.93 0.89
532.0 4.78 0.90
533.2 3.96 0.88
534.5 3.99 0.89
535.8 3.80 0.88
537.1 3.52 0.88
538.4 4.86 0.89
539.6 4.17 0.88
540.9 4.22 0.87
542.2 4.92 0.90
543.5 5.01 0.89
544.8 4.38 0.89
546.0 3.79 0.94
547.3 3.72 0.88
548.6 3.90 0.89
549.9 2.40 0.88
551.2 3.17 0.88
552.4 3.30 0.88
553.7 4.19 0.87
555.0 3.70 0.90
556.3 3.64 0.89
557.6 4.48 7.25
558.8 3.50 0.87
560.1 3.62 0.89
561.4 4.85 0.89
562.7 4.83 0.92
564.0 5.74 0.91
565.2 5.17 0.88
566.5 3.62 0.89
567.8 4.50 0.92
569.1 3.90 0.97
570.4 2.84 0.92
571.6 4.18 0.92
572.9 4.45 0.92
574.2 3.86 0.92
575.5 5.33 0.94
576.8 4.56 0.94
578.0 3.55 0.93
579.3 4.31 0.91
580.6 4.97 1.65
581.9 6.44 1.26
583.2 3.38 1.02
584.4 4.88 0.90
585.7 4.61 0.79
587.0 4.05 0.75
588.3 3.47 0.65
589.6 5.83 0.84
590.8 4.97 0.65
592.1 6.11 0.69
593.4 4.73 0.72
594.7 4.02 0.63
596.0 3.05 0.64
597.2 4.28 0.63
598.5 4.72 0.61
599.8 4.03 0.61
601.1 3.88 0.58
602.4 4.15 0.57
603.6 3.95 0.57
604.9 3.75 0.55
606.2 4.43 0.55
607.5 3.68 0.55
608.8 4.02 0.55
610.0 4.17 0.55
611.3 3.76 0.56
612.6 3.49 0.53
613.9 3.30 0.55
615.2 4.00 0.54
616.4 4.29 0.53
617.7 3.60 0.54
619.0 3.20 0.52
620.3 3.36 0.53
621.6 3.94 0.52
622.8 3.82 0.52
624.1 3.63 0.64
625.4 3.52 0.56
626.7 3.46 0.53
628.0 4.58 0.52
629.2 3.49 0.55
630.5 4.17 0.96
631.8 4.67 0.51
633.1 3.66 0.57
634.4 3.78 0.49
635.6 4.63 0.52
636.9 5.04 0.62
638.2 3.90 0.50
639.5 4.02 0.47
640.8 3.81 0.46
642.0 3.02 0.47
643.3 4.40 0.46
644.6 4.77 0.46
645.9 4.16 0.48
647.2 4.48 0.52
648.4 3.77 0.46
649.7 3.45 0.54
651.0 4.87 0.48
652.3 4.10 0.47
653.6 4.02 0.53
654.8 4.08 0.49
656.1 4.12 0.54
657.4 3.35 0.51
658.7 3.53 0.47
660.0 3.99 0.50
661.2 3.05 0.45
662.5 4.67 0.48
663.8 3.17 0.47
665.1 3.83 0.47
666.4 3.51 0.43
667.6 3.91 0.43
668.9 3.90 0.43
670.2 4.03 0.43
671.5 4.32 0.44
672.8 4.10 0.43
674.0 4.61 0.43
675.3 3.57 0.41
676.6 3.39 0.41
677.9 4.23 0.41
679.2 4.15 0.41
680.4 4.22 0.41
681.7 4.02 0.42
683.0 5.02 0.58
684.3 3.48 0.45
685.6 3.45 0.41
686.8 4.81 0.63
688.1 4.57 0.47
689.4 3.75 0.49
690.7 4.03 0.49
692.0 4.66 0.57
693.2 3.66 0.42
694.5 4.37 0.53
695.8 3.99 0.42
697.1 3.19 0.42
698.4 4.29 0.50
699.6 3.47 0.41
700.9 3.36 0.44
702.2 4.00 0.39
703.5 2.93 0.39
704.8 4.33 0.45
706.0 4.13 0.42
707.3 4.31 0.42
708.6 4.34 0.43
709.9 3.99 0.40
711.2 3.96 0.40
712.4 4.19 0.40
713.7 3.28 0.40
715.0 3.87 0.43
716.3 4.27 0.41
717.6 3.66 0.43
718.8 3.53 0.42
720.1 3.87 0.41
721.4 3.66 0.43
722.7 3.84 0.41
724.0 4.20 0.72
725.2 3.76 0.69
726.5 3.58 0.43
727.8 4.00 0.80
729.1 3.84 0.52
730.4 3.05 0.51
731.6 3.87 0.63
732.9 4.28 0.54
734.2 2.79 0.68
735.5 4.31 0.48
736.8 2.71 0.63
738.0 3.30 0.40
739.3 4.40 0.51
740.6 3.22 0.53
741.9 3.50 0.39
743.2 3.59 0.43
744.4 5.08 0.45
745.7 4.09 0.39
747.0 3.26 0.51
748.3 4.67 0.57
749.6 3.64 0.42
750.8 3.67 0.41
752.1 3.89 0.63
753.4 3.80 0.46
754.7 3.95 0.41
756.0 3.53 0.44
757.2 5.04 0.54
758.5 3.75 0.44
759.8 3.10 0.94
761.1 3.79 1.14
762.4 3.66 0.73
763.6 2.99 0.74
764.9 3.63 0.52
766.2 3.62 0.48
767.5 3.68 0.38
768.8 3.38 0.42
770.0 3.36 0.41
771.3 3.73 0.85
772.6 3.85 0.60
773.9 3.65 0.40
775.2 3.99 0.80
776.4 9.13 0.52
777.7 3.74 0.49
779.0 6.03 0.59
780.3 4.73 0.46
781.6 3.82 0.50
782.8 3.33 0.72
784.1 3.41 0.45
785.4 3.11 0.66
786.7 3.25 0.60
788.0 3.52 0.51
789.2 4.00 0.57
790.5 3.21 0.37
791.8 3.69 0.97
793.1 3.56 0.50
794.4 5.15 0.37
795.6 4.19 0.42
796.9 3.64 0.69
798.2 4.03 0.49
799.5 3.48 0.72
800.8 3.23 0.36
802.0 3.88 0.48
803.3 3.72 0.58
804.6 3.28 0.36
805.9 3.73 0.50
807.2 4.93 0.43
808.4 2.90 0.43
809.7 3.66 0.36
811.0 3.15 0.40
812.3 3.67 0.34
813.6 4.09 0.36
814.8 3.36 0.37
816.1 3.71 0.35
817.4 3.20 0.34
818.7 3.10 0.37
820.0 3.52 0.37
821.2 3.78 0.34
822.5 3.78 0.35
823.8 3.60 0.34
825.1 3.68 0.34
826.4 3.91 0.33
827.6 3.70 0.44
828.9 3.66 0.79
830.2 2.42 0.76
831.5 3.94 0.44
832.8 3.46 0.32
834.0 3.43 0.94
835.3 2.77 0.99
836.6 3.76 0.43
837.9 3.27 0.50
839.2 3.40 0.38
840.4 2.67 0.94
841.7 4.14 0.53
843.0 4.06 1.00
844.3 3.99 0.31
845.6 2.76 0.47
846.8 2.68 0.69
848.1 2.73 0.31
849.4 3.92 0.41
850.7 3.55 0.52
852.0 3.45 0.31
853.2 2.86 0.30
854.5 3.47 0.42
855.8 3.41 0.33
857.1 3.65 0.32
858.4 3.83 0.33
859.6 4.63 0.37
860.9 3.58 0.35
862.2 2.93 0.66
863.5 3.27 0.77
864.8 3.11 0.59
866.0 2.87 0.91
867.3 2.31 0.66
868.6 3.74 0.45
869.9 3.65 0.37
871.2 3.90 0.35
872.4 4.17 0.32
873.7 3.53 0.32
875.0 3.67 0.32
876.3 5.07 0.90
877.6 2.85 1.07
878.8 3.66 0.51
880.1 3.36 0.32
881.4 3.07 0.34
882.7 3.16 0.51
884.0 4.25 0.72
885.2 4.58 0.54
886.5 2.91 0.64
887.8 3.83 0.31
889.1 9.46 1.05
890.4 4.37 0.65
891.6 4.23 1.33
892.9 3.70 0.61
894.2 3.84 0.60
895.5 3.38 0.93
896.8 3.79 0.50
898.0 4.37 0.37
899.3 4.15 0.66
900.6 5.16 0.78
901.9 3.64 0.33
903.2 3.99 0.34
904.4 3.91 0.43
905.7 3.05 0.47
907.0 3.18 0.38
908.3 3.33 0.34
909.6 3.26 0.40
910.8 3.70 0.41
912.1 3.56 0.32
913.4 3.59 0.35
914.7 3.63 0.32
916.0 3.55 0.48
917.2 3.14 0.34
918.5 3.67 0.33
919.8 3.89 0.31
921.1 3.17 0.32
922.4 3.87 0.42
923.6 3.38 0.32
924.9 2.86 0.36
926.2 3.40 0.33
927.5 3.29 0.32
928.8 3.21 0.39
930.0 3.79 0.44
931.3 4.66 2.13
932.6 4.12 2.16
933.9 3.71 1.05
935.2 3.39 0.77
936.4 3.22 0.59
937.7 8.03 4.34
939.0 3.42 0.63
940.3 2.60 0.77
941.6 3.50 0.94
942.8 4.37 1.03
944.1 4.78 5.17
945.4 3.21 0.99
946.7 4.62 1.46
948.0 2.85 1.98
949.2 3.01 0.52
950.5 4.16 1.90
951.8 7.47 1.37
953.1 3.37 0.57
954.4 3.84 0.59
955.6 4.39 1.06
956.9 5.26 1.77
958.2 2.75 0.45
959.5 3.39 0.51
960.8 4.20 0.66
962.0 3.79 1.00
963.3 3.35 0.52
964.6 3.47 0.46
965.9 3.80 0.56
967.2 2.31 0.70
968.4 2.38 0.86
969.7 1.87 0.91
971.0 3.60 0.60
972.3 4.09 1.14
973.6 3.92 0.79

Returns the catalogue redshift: 0.18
